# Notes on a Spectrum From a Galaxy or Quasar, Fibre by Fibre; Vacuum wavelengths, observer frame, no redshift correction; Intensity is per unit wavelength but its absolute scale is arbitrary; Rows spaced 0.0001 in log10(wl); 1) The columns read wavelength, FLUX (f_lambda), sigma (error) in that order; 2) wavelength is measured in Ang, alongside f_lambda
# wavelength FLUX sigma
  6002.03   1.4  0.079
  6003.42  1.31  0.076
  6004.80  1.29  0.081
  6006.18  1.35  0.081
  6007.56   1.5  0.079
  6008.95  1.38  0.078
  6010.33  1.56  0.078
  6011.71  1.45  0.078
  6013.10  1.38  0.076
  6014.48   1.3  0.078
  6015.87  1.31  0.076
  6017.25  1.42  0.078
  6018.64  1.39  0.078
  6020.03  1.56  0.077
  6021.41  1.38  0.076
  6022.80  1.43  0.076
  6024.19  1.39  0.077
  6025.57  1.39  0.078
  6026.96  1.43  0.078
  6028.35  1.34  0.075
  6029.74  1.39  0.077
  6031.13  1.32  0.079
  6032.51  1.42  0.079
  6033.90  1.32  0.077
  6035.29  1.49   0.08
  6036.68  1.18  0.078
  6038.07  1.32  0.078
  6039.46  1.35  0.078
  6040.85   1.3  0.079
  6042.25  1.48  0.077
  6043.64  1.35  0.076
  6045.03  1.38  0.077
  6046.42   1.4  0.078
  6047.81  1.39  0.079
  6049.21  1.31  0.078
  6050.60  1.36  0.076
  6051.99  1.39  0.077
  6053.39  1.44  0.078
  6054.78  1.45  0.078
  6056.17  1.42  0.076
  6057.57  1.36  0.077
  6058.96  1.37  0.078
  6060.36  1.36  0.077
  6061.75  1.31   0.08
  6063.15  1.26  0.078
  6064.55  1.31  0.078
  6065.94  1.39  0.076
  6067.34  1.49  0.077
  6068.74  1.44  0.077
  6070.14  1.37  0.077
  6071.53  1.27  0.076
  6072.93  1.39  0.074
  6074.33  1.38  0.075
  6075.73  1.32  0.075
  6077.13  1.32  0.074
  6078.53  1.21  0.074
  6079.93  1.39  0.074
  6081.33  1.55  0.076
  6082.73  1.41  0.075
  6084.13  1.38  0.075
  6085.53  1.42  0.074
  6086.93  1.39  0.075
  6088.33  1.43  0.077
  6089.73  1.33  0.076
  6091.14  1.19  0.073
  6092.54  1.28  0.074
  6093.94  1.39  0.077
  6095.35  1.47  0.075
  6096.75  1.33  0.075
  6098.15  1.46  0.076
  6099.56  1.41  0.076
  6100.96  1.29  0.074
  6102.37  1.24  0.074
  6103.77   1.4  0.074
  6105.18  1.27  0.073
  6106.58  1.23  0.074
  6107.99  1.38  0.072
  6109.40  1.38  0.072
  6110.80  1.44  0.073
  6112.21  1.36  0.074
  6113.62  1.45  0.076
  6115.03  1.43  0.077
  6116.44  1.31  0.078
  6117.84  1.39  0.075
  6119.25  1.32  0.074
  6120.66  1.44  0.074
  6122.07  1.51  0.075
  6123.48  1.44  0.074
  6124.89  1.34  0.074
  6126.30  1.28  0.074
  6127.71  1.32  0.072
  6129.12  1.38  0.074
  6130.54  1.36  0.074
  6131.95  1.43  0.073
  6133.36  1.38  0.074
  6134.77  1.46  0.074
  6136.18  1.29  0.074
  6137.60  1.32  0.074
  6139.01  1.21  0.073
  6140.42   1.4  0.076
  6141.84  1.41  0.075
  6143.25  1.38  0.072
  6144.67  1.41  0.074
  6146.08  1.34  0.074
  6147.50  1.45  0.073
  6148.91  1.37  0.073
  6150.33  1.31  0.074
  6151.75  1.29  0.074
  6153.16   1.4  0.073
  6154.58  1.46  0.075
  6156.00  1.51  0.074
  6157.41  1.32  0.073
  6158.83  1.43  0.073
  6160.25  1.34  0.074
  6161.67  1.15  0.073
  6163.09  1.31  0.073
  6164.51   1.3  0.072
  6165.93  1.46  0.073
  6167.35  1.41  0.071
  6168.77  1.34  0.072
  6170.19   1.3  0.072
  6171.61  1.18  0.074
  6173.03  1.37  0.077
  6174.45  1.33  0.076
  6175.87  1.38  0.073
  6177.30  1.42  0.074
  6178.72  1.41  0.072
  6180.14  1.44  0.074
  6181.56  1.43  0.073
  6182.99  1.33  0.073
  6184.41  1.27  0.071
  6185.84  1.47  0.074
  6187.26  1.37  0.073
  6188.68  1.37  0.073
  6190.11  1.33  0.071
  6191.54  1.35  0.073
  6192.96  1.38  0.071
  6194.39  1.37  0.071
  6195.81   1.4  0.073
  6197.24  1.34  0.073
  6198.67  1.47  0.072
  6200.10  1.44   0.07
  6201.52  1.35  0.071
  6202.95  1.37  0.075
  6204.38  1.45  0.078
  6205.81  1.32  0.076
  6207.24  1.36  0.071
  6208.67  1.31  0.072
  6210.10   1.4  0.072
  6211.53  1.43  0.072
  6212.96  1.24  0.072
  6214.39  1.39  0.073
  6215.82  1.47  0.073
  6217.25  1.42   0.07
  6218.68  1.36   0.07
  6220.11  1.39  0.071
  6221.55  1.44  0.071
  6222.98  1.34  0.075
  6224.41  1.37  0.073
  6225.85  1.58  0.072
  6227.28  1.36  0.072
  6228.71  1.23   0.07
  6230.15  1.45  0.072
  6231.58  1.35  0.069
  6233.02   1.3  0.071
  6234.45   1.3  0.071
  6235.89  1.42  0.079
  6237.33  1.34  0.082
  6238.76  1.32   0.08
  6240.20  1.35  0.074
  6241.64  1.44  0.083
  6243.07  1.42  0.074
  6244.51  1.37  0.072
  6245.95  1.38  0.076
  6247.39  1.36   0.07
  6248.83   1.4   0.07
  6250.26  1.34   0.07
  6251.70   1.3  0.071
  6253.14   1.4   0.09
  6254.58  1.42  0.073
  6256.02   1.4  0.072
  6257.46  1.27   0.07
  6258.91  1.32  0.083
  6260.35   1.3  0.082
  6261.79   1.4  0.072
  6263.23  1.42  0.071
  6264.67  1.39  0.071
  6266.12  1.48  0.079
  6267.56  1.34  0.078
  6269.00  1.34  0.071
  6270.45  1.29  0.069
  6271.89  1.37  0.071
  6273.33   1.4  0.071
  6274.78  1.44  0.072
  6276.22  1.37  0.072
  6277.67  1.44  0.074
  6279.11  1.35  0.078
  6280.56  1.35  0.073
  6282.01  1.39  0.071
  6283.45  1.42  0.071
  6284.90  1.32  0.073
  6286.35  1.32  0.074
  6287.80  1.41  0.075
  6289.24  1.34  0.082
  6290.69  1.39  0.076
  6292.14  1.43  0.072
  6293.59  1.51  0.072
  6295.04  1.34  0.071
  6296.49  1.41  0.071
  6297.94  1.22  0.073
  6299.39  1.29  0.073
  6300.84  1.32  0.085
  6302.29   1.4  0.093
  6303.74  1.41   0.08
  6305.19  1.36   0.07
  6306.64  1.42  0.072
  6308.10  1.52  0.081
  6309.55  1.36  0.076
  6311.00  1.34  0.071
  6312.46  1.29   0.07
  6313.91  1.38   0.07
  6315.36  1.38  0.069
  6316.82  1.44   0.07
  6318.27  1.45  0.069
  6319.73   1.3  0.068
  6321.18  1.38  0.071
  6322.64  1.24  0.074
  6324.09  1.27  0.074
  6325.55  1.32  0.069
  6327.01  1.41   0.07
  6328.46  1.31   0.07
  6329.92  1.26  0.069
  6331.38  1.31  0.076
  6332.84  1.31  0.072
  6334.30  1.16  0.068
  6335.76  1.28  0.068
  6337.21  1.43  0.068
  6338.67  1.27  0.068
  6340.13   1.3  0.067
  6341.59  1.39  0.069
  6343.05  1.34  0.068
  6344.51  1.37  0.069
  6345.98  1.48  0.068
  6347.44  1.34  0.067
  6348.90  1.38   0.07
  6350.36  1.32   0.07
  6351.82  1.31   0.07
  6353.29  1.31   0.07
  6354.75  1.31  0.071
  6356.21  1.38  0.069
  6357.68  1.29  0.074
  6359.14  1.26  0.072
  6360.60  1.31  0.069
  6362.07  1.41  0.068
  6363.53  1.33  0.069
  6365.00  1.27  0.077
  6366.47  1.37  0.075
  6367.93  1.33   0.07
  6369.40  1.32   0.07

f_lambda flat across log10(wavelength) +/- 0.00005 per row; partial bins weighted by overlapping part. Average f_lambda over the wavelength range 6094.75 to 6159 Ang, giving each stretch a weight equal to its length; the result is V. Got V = 1.37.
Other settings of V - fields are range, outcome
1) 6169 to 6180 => 1.35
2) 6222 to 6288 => 1.37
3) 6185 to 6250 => 1.38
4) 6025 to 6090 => 1.37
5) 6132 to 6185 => 1.36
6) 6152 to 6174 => 1.35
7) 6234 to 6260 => 1.36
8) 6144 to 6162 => 1.37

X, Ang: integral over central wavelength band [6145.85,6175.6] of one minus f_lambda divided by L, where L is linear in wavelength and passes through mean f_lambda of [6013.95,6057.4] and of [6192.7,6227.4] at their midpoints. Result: 0.8 Ang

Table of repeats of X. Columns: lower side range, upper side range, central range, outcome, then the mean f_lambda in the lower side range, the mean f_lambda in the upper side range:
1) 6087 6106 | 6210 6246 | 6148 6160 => -0.2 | 1.35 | 1.38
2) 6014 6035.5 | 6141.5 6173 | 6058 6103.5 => 0.5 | 1.39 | 1.36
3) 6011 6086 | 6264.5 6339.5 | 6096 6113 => 0.3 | 1.38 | 1.36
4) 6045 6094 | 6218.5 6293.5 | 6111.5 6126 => -0.3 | 1.37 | 1.37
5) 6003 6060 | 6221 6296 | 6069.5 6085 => 0.2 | 1.38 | 1.38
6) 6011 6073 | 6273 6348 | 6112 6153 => 0.0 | 1.38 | 1.36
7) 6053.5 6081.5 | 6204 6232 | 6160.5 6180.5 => 0.5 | 1.37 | 1.38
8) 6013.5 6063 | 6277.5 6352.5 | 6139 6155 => -0.1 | 1.38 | 1.35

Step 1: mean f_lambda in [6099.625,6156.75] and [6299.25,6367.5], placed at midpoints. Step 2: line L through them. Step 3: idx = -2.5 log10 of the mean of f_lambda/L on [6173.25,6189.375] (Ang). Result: -0.02 mag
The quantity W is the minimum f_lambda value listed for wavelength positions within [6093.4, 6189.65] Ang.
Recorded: 1.15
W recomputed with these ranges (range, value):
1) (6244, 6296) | 1.27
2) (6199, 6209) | 1.31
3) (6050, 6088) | 1.21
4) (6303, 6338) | 1.16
